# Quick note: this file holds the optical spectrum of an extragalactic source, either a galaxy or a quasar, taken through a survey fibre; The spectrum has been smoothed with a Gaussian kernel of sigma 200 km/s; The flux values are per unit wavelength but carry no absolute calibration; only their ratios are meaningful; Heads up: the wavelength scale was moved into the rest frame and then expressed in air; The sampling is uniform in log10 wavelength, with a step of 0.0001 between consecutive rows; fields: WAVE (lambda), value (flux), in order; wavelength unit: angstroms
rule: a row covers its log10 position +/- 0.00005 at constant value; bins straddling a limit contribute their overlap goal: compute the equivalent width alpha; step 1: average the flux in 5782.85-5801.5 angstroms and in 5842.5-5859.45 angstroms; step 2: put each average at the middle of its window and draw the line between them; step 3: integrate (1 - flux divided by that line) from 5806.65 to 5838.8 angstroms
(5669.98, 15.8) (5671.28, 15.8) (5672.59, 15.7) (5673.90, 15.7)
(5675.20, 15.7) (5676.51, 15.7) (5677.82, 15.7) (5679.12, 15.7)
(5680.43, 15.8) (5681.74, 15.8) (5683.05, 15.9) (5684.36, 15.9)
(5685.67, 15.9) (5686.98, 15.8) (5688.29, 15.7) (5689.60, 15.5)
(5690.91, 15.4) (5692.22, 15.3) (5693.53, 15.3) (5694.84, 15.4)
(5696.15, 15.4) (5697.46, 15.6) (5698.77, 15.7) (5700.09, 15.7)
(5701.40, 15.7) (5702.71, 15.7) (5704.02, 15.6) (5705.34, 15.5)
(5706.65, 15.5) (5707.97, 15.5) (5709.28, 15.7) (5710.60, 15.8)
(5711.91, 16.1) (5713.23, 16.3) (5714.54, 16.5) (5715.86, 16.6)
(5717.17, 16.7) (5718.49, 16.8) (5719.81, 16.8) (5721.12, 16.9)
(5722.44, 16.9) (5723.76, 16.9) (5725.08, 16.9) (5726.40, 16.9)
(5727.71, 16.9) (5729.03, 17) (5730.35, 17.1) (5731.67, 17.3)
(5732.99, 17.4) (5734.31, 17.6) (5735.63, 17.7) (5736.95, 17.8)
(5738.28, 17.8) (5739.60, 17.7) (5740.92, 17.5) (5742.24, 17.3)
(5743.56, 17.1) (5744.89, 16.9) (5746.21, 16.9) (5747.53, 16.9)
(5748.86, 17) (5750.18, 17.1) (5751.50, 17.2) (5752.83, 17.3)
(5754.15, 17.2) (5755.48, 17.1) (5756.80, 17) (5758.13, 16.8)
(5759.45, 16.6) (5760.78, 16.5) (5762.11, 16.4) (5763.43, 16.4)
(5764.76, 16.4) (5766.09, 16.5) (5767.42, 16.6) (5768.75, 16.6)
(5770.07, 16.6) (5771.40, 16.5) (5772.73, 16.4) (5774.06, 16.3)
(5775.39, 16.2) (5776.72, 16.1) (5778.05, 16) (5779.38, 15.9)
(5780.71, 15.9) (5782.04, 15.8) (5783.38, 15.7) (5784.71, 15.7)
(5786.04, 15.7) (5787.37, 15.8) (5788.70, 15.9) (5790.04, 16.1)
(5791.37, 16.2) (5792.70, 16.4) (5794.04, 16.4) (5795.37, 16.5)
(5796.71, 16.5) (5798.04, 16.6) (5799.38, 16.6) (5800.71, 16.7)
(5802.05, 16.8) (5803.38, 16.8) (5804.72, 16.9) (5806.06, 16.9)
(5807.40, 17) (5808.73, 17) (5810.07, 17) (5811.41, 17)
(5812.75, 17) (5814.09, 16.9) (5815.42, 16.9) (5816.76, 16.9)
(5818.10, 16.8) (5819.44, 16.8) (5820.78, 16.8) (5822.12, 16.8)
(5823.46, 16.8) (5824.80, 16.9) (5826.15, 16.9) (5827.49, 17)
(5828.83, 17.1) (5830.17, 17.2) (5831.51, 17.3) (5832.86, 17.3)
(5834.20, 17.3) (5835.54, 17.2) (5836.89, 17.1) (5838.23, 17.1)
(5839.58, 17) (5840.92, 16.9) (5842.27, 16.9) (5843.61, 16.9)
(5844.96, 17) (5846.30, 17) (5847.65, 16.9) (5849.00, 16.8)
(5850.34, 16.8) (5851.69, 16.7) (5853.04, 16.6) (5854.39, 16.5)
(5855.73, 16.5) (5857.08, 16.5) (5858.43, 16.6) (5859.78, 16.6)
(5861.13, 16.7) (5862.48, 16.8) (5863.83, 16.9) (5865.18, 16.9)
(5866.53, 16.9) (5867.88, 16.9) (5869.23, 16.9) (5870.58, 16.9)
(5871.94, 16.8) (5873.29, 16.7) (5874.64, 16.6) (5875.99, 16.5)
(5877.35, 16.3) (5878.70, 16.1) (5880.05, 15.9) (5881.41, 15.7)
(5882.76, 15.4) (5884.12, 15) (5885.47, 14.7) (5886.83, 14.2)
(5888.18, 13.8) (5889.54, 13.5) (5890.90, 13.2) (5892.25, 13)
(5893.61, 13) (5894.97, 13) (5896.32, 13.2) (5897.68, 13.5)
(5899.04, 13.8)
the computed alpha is -1.01 angstroms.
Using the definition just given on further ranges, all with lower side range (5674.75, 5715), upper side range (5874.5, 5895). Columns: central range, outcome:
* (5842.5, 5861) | -2.3 angstroms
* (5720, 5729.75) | -0.9 angstroms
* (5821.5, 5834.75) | -1.8 angstroms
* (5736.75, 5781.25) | -4.0 angstroms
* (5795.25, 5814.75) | -2.2 angstroms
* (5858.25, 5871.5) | -1.8 angstroms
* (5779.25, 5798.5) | -1.1 angstroms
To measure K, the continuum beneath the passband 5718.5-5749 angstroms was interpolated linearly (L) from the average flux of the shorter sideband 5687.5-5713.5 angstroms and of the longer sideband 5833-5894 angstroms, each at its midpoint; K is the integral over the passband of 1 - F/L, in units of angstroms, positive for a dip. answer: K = -2.8 angstroms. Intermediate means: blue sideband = 15.6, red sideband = 16.2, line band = 17.2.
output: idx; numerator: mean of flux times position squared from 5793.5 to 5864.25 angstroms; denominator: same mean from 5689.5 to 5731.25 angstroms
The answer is 1.1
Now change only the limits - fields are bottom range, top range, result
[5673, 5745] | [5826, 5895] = 1.05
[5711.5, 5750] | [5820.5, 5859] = 1.03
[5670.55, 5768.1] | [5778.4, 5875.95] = 1.06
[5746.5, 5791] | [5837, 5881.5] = 1.05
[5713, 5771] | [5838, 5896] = 0.98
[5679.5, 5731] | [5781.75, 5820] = 1.06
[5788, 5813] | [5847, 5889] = 1.00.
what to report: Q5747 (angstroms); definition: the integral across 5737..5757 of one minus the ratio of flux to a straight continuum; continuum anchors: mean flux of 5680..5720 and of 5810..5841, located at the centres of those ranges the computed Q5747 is -1.2 angstroms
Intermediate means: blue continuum 15.8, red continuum 17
